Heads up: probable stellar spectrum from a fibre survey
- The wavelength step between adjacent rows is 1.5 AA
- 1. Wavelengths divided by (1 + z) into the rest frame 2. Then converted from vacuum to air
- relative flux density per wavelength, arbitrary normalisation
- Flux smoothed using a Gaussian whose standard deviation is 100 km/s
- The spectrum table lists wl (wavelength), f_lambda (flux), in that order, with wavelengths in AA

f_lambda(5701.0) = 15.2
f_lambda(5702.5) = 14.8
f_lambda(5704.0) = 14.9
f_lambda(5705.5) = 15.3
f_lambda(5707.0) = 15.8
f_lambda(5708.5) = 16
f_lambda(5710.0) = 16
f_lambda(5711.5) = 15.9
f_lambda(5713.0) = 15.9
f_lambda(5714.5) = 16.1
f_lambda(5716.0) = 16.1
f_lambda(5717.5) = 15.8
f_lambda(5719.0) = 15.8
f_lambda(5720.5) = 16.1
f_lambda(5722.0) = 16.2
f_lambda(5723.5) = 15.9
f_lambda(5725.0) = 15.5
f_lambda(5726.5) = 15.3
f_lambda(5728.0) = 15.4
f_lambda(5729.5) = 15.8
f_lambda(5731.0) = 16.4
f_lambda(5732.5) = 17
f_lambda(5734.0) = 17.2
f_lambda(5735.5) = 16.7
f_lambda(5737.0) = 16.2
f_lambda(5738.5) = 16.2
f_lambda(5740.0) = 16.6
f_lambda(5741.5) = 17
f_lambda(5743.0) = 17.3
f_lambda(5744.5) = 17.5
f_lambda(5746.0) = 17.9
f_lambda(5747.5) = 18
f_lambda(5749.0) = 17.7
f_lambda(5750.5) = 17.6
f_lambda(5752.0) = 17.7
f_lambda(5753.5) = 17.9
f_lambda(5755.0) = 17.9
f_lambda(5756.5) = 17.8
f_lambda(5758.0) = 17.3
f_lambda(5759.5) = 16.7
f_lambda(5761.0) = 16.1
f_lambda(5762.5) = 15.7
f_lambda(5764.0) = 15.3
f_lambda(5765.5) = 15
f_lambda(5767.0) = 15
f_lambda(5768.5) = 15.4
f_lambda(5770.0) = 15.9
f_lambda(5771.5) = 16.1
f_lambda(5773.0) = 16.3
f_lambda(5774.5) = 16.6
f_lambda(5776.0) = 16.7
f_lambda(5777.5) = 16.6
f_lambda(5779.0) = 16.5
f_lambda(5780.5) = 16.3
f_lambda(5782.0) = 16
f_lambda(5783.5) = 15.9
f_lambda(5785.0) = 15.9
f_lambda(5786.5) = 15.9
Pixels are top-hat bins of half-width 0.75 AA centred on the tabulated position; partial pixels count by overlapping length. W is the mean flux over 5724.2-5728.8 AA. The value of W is 15.4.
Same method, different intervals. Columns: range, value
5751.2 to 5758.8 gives 17.7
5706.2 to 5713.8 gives 15.9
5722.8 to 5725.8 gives 15.7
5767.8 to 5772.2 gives 15.8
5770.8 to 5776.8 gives 16.4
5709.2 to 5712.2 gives 16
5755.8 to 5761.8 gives 17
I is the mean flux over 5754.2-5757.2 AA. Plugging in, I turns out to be 17.9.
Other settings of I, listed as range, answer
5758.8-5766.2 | 15.8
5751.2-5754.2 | 17.8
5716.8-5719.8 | 15.8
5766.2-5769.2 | 15.2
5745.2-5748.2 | 17.9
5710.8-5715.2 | 16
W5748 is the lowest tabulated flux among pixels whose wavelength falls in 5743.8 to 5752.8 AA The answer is 17.5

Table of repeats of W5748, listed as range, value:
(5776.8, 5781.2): 16.3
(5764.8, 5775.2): 15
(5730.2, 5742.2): 16.2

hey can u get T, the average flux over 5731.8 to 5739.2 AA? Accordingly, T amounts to 16.7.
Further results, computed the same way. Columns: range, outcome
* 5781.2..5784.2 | 16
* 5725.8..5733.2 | 16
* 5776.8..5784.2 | 16.3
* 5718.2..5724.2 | 16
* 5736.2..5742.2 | 16.5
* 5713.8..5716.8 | 16.1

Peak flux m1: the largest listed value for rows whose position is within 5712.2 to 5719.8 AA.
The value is 16.1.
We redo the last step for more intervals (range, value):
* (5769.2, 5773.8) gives 16.3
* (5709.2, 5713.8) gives 16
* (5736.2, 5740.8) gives 16.6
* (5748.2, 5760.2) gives 17.9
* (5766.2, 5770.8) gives 15.9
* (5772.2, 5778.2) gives 16.7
